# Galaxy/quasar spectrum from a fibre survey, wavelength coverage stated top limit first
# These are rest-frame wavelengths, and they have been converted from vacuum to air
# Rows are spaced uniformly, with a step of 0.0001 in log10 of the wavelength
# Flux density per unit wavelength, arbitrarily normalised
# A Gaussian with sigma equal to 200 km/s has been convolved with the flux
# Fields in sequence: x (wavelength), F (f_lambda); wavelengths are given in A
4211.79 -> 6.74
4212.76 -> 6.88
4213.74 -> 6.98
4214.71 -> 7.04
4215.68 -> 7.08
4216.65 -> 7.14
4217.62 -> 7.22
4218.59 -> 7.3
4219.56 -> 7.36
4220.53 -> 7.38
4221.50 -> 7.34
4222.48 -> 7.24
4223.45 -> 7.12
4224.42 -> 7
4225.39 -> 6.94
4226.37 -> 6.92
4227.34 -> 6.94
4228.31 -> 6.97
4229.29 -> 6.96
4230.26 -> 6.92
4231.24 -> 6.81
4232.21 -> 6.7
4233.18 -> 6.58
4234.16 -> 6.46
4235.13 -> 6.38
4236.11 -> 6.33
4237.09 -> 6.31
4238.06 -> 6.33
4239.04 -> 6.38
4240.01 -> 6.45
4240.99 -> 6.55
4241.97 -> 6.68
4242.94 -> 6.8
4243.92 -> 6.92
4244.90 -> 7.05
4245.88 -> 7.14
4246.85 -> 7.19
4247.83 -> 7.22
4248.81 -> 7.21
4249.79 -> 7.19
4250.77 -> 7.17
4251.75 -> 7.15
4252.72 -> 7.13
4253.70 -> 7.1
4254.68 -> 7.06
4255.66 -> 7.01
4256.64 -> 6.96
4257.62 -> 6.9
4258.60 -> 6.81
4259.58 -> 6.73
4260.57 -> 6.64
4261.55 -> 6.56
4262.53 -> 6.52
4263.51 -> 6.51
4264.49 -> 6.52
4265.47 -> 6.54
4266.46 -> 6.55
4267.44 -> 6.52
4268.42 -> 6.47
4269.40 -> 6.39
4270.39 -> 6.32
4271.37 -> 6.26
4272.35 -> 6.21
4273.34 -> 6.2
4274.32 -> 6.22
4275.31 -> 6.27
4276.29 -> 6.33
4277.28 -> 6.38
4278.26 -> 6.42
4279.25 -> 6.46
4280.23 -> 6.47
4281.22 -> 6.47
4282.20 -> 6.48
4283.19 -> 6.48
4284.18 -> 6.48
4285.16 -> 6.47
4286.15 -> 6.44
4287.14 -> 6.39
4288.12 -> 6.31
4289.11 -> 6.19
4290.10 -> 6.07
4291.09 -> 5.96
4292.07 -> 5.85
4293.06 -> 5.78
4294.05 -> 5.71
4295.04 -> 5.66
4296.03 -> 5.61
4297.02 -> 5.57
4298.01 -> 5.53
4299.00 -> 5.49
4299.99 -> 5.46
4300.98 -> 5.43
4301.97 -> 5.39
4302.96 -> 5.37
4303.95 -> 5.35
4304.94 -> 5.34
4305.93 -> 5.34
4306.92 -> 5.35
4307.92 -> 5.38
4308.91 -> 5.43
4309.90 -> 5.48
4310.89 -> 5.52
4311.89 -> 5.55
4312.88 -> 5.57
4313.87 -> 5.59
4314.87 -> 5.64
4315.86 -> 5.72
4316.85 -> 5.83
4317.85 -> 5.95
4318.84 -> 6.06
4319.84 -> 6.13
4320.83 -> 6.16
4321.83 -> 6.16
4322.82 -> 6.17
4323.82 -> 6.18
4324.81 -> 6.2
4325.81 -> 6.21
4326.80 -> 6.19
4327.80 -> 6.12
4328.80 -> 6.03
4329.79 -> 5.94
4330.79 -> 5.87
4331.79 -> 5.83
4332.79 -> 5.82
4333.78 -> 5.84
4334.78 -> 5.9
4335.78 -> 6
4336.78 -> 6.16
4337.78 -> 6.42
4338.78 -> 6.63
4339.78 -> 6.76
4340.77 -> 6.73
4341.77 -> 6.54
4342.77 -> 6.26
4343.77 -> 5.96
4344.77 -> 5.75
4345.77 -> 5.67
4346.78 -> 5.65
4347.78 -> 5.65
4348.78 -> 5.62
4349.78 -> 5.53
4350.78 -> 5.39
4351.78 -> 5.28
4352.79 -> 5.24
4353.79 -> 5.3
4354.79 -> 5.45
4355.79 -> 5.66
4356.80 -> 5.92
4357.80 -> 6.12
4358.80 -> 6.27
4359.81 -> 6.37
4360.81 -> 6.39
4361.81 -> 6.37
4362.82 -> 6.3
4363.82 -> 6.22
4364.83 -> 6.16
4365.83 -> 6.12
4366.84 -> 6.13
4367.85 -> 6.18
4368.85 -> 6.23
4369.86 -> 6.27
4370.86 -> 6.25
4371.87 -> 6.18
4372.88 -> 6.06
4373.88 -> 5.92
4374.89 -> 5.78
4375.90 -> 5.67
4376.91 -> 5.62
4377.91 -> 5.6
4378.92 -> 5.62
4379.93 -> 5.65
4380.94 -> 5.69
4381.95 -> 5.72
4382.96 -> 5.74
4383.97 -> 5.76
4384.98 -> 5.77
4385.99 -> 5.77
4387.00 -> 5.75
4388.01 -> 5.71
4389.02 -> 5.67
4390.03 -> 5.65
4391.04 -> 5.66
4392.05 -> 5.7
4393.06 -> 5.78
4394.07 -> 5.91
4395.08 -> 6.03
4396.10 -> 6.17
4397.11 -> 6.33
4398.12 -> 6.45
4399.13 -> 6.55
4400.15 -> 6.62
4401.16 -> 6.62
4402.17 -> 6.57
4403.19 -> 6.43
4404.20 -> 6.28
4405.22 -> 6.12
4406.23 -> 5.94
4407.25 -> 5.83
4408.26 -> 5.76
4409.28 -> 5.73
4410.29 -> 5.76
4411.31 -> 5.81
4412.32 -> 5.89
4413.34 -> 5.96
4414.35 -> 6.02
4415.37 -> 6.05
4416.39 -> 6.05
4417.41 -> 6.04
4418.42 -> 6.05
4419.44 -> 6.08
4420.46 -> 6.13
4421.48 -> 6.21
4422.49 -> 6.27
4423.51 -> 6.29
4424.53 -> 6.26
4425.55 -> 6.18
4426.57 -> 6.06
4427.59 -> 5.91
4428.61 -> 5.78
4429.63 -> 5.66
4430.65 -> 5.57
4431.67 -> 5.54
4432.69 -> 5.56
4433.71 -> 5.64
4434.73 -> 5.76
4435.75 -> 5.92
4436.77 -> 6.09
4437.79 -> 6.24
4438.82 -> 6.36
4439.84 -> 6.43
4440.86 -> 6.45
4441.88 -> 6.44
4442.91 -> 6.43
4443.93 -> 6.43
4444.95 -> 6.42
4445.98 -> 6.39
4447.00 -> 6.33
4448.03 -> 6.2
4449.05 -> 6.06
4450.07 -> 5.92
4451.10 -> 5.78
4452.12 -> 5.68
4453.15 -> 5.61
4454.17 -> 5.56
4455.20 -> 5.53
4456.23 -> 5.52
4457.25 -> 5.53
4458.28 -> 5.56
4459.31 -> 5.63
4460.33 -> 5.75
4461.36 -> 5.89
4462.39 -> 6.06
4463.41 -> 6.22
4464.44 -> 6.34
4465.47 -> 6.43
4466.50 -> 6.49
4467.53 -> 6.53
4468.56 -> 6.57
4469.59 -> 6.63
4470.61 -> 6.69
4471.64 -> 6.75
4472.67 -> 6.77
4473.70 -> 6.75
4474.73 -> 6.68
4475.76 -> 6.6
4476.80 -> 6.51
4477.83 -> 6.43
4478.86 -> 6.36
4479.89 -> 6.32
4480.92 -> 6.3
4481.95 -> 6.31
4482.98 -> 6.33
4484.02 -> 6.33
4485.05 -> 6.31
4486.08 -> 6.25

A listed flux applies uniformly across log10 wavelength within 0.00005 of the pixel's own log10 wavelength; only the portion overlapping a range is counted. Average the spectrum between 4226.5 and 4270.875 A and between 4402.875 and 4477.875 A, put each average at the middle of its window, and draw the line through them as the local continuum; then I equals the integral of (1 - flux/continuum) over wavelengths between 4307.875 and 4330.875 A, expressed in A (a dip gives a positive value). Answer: 2.2 A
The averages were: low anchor 6.76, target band 5.89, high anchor 6.1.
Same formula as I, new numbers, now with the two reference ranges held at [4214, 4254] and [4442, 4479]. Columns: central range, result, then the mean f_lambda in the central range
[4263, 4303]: 3.7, 6.15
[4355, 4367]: 0.7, 6.15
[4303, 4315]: 2.2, 5.45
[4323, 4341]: 1.3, 6.15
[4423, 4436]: 0.9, 5.85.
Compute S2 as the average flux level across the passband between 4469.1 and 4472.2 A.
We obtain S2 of 6.71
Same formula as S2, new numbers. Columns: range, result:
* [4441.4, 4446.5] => 6.42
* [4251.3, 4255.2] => 7.12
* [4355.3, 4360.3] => 6.06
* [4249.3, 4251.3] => 7.17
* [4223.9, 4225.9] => 6.97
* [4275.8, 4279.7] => 6.39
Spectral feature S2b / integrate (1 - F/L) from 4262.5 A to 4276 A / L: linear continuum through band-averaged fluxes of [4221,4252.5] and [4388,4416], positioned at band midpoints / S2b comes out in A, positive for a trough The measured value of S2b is 0.63 A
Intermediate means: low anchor 6.86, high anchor 6.04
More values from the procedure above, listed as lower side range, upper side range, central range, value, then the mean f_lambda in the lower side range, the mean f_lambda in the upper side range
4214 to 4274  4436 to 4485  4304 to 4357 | 5.9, 6.82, 6.23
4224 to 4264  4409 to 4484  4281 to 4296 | 1.1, 6.82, 6.12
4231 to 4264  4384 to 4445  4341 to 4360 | 1.7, 6.79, 6.04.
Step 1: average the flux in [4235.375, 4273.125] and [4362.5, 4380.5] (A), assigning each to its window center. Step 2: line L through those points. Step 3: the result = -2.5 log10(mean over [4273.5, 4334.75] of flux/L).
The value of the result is 0.09 mag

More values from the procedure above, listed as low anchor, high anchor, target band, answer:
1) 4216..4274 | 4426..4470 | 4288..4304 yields 0.16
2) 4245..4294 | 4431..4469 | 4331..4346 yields 0.04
